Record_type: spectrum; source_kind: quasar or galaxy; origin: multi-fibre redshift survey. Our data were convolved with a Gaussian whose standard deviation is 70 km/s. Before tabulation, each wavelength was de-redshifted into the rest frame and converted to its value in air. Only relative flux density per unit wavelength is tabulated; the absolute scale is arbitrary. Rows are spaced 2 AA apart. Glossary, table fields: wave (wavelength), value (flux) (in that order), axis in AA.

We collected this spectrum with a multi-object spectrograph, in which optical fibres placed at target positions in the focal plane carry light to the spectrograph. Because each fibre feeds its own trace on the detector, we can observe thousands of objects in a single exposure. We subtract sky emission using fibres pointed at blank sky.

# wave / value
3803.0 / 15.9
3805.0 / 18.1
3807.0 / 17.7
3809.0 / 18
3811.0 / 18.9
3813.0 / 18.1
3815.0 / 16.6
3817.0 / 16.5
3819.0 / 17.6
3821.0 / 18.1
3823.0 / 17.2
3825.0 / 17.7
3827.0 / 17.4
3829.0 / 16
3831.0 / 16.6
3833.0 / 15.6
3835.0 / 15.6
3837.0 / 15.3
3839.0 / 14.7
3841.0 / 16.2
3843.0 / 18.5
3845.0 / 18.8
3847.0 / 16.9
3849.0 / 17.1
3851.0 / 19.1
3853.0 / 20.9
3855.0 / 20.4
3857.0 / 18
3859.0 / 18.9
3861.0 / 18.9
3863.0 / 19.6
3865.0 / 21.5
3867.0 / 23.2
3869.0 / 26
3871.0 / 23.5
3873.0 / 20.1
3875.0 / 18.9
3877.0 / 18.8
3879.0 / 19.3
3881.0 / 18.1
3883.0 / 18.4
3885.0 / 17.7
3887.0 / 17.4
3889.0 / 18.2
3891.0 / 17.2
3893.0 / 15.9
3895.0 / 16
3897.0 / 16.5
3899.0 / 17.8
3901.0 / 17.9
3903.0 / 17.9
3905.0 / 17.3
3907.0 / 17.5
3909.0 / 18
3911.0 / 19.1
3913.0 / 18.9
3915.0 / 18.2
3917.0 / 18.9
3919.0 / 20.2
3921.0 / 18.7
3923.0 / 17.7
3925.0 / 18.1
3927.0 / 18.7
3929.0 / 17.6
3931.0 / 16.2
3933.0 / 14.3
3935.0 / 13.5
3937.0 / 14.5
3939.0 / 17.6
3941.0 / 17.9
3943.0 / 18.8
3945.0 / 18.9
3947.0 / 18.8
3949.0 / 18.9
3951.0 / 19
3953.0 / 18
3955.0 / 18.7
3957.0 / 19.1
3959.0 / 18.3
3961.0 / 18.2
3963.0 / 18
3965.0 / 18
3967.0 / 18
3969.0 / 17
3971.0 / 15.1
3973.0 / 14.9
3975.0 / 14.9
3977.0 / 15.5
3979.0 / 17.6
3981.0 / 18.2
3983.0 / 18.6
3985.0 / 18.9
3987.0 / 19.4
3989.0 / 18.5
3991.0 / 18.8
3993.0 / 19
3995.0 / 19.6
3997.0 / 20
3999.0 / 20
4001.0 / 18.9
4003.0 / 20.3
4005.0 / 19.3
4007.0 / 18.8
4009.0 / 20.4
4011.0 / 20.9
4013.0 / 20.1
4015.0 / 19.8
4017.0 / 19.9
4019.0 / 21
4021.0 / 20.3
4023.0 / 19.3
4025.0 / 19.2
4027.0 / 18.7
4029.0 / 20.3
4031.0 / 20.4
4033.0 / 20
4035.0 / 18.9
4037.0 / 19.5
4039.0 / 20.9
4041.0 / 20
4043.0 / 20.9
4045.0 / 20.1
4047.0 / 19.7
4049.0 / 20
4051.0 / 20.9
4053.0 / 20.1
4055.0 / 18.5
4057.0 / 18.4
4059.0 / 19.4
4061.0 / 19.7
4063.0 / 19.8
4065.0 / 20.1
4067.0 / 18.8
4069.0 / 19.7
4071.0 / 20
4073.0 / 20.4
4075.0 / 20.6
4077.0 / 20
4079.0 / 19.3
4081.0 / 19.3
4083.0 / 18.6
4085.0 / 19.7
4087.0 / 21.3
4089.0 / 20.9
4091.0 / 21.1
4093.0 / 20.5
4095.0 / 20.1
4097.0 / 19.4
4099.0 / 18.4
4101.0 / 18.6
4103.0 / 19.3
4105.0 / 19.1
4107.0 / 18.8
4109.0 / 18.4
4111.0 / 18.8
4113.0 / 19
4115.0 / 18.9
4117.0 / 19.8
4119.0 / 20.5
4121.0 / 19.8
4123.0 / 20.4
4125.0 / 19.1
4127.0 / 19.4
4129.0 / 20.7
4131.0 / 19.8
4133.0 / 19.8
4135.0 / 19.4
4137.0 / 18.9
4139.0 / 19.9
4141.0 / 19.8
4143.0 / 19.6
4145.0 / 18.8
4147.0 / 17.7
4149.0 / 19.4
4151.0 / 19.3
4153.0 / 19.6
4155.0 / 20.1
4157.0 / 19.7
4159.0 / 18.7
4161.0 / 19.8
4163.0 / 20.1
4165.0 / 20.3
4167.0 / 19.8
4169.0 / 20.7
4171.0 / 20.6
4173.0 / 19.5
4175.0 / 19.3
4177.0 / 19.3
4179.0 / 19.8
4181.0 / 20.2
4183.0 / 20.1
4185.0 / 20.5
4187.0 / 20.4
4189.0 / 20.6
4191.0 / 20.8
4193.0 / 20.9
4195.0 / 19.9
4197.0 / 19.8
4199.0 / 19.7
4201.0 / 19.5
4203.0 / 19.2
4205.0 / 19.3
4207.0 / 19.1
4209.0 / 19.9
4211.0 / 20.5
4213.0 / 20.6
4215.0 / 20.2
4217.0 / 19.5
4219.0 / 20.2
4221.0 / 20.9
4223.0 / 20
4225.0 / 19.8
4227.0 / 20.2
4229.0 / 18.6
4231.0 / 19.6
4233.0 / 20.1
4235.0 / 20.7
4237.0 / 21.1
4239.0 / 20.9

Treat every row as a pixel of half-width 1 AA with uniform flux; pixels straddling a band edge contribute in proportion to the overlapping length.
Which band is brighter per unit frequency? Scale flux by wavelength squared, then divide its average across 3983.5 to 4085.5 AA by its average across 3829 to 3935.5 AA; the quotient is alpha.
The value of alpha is 1.17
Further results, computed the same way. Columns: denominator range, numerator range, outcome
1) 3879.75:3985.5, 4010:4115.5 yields 1.20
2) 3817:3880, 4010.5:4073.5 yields 1.18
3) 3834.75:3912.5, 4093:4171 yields 1.20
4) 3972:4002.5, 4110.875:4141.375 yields 1.15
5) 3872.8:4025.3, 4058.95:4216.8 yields 1.19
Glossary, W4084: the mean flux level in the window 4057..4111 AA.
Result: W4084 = 19.6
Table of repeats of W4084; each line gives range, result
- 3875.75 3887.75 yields 18.3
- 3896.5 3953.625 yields 17.8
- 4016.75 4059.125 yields 19.8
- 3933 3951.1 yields 17.3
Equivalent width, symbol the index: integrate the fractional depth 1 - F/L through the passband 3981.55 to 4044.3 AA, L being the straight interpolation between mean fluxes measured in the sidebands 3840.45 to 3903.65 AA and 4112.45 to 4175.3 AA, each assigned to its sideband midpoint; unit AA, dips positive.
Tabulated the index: -1.3 AA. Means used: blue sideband 18.9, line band 19.7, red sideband 19.6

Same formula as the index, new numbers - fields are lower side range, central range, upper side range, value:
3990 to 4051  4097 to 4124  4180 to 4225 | 1.0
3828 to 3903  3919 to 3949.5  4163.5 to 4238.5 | 2.1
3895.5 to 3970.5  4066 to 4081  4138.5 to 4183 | -0.7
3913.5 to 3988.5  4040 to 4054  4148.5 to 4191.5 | -1.2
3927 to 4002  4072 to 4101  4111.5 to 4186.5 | -1.4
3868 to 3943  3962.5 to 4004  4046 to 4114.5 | 1.6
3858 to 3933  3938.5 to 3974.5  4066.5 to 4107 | 2.1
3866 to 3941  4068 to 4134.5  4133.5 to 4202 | -1.0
